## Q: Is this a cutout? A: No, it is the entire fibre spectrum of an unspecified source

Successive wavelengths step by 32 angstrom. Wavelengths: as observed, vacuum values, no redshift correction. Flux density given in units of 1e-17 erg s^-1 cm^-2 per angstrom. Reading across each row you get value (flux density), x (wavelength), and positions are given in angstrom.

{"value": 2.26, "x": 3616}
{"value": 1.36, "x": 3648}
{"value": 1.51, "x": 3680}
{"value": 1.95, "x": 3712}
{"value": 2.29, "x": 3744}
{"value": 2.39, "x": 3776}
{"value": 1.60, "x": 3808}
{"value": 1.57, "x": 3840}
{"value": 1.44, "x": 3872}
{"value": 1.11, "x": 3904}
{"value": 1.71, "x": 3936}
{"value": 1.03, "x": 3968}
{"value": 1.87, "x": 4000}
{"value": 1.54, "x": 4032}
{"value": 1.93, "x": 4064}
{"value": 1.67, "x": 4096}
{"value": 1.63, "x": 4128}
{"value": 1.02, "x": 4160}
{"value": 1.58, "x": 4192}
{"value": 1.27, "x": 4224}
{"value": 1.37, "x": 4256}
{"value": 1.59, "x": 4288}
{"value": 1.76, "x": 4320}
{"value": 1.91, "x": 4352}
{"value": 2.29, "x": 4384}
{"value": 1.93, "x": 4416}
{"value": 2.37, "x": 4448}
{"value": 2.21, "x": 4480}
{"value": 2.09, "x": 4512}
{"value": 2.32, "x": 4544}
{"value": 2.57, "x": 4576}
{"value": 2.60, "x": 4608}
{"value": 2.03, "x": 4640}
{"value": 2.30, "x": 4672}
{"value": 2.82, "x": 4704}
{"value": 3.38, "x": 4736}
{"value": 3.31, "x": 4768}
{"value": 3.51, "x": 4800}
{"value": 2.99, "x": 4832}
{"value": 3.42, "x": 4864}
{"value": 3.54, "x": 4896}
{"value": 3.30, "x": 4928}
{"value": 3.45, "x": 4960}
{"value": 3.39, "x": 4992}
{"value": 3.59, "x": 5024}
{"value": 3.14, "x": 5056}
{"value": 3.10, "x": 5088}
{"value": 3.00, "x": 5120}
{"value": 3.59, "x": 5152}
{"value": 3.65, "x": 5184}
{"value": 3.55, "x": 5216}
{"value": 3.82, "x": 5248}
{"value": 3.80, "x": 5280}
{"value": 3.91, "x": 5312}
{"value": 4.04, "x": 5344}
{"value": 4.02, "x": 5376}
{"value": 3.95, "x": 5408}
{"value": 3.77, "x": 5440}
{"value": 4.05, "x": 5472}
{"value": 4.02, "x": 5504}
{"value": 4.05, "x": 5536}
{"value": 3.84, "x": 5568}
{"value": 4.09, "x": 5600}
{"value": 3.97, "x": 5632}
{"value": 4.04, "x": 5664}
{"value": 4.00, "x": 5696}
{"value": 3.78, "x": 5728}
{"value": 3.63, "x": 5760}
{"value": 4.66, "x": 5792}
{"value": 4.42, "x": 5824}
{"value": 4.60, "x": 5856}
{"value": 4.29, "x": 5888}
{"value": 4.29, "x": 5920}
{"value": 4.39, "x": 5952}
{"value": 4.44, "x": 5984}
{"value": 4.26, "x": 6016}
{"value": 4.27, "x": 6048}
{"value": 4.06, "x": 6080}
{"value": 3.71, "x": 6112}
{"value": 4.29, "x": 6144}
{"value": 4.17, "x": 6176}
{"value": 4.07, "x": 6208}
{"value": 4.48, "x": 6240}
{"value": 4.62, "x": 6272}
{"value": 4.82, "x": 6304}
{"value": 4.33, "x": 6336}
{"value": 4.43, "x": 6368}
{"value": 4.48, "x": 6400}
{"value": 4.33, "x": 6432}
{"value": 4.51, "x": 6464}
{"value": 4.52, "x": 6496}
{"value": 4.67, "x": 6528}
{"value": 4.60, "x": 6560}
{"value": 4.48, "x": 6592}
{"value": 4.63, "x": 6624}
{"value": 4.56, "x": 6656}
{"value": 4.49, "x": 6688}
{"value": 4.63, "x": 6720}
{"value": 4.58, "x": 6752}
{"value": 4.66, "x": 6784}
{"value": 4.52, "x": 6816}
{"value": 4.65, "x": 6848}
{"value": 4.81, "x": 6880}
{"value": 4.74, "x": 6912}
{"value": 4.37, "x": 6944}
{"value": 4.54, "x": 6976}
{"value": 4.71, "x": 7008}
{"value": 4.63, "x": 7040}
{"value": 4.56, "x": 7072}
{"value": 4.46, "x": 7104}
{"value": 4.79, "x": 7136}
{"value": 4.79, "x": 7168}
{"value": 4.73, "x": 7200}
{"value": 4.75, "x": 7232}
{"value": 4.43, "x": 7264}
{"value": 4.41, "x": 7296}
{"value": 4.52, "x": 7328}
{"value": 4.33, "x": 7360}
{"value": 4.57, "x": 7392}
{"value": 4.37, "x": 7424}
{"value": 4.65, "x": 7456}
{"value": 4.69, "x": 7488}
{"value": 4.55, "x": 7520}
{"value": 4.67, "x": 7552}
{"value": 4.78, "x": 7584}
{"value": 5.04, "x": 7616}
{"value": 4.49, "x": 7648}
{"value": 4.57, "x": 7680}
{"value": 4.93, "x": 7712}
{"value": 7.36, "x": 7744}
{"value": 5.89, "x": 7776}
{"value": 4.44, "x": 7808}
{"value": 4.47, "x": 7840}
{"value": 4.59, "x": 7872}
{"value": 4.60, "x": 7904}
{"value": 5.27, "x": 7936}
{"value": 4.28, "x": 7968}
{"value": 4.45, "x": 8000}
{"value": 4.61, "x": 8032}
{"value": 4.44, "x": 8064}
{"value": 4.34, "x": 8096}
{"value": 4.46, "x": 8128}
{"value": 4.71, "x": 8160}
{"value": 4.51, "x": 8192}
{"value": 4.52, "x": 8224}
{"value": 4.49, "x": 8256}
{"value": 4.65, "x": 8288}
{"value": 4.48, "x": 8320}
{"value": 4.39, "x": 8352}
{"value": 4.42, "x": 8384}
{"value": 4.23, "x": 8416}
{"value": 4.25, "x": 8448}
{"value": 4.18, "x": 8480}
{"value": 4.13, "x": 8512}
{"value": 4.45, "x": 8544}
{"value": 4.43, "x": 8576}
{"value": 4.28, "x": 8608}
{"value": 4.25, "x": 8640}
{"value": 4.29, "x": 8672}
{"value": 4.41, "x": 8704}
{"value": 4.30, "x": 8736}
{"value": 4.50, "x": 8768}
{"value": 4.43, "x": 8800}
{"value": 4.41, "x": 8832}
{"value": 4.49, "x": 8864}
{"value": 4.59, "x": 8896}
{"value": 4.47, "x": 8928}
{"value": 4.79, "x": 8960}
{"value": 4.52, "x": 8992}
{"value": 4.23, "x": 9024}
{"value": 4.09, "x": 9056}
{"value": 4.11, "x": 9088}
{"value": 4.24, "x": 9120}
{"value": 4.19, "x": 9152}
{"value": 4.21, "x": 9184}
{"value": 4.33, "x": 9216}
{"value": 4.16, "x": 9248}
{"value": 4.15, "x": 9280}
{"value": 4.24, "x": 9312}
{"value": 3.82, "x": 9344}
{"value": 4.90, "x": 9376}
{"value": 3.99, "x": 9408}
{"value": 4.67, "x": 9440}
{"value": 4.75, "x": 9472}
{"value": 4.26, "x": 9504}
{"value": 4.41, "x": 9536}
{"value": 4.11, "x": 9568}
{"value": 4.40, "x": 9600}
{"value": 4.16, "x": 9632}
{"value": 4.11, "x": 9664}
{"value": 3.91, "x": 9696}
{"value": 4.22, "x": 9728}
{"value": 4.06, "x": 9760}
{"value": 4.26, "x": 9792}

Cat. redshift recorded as 0.18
